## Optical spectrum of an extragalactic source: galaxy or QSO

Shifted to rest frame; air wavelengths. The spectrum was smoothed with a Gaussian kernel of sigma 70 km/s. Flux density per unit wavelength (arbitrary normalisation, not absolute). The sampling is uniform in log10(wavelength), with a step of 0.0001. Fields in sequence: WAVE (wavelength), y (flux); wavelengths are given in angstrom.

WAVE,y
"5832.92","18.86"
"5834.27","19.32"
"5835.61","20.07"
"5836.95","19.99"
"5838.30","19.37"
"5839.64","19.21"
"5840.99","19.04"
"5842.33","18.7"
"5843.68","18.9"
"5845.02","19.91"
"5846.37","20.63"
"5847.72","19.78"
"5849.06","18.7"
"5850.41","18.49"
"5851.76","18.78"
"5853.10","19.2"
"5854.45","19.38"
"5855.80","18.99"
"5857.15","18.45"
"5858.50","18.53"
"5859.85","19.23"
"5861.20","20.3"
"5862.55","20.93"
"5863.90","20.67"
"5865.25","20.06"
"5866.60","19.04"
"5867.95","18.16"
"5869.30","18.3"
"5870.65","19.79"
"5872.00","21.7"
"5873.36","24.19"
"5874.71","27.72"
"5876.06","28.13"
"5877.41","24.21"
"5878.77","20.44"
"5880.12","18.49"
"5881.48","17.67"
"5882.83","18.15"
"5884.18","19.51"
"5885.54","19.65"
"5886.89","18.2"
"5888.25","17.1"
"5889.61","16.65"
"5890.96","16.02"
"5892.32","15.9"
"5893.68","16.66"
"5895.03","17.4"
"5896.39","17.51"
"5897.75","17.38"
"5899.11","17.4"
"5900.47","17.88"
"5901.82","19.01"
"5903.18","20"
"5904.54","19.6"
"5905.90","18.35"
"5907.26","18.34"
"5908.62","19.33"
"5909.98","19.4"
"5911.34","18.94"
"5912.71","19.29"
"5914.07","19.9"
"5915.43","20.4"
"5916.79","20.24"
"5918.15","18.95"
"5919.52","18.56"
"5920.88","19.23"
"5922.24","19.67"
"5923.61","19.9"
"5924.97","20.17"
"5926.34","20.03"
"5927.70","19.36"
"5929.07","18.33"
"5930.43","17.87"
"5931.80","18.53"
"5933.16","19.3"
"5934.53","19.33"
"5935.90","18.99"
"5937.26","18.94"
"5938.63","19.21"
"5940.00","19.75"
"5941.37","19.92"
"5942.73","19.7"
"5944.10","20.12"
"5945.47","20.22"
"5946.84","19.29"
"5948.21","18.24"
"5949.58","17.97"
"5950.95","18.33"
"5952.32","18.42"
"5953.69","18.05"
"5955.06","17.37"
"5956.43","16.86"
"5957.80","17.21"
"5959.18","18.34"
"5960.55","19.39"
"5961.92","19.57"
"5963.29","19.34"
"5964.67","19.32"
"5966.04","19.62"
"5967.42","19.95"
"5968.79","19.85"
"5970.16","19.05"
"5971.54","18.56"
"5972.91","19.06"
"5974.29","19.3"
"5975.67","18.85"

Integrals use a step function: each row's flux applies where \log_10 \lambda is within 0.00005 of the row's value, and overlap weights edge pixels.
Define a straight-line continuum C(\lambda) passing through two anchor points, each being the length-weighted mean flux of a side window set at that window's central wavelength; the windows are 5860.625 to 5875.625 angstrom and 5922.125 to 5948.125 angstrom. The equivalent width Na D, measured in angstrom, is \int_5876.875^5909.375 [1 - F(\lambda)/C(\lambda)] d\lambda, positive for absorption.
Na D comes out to 3.4 angstrom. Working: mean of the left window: 21.1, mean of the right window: 19.4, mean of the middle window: 18.3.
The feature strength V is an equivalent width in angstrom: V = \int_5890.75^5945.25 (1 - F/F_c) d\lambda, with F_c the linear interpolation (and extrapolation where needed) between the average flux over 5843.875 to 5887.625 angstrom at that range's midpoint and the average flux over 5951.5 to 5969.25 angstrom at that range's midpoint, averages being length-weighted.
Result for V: 1.2 angstrom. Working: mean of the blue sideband 20.2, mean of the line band 18.9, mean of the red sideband 18.7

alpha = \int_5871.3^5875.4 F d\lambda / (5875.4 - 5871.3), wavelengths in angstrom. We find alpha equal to 24.5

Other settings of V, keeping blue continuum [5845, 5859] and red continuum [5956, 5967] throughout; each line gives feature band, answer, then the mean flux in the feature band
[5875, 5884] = -1.10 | 21.4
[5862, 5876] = -1.69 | 21.4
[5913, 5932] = -0.49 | 19.4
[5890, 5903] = 1.13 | 17.3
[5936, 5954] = -0.27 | 19.1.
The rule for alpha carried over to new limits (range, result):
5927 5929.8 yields 18.9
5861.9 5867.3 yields 20.2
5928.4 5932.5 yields 18.3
